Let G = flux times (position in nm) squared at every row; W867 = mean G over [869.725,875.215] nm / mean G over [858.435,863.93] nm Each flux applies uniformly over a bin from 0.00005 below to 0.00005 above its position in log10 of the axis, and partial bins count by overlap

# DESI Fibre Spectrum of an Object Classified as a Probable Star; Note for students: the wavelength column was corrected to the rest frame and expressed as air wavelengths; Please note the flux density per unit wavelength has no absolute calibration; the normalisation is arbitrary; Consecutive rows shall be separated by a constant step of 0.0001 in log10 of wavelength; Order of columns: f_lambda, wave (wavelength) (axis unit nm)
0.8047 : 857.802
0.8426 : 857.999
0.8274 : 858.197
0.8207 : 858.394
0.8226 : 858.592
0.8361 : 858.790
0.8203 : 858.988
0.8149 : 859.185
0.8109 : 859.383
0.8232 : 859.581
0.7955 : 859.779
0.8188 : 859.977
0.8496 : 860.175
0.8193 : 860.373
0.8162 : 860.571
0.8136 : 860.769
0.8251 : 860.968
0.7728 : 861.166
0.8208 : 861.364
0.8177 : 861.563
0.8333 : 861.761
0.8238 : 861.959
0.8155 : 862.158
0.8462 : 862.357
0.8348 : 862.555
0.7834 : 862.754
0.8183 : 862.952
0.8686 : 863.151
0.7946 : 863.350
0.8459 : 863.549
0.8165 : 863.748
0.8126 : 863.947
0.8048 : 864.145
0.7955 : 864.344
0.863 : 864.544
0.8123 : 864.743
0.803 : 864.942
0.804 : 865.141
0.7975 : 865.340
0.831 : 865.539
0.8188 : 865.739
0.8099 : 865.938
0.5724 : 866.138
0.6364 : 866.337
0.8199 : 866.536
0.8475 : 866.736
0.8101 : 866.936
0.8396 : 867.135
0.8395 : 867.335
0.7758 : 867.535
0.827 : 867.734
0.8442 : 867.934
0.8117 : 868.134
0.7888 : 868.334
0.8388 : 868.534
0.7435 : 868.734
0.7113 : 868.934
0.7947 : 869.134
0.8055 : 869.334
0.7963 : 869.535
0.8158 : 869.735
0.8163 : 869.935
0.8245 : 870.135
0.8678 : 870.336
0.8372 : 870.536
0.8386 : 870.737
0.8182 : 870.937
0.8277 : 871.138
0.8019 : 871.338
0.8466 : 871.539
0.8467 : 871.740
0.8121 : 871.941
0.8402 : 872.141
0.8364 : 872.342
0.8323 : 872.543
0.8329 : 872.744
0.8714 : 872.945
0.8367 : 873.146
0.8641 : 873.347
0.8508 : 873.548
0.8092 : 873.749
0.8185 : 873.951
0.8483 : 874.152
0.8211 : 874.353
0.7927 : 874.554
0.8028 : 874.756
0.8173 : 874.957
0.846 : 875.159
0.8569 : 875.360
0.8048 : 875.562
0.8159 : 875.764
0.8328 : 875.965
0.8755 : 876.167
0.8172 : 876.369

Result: 1.0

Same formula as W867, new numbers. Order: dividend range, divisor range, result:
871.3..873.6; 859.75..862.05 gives 1.05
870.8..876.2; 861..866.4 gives 1.06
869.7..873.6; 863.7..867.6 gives 1.07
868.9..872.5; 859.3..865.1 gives 1.02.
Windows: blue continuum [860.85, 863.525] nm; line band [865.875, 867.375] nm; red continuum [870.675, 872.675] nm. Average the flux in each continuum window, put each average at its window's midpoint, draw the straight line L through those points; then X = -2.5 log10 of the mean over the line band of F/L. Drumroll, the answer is 0.08 mag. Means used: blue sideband 0.82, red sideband 0.83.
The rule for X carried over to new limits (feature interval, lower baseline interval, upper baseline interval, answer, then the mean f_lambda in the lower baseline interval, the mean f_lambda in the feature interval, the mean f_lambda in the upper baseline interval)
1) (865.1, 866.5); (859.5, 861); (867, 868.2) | 0.09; 0.82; 0.754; 0.823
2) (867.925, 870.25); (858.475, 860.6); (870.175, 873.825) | 0.05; 0.821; 0.798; 0.837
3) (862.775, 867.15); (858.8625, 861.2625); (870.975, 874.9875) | 0.03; 0.815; 0.8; 0.831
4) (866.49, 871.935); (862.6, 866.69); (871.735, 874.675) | 0.00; 0.797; 0.816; 0.834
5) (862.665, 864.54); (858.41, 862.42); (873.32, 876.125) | 0.00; 0.819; 0.818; 0.827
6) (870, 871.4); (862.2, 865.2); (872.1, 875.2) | 0.00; 0.82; 0.831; 0.832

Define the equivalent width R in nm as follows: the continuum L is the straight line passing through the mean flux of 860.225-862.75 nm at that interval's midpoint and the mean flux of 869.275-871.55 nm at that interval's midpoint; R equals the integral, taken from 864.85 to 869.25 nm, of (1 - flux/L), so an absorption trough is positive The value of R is 0.18 nm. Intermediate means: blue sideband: 0.819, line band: 0.789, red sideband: 0.824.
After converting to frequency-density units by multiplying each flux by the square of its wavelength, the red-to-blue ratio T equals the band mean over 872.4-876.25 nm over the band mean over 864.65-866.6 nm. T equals 1.10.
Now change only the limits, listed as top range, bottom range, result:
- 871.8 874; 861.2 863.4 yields 1.04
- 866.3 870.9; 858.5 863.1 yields 1.00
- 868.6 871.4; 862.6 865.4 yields 1.00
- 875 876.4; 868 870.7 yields 1.05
